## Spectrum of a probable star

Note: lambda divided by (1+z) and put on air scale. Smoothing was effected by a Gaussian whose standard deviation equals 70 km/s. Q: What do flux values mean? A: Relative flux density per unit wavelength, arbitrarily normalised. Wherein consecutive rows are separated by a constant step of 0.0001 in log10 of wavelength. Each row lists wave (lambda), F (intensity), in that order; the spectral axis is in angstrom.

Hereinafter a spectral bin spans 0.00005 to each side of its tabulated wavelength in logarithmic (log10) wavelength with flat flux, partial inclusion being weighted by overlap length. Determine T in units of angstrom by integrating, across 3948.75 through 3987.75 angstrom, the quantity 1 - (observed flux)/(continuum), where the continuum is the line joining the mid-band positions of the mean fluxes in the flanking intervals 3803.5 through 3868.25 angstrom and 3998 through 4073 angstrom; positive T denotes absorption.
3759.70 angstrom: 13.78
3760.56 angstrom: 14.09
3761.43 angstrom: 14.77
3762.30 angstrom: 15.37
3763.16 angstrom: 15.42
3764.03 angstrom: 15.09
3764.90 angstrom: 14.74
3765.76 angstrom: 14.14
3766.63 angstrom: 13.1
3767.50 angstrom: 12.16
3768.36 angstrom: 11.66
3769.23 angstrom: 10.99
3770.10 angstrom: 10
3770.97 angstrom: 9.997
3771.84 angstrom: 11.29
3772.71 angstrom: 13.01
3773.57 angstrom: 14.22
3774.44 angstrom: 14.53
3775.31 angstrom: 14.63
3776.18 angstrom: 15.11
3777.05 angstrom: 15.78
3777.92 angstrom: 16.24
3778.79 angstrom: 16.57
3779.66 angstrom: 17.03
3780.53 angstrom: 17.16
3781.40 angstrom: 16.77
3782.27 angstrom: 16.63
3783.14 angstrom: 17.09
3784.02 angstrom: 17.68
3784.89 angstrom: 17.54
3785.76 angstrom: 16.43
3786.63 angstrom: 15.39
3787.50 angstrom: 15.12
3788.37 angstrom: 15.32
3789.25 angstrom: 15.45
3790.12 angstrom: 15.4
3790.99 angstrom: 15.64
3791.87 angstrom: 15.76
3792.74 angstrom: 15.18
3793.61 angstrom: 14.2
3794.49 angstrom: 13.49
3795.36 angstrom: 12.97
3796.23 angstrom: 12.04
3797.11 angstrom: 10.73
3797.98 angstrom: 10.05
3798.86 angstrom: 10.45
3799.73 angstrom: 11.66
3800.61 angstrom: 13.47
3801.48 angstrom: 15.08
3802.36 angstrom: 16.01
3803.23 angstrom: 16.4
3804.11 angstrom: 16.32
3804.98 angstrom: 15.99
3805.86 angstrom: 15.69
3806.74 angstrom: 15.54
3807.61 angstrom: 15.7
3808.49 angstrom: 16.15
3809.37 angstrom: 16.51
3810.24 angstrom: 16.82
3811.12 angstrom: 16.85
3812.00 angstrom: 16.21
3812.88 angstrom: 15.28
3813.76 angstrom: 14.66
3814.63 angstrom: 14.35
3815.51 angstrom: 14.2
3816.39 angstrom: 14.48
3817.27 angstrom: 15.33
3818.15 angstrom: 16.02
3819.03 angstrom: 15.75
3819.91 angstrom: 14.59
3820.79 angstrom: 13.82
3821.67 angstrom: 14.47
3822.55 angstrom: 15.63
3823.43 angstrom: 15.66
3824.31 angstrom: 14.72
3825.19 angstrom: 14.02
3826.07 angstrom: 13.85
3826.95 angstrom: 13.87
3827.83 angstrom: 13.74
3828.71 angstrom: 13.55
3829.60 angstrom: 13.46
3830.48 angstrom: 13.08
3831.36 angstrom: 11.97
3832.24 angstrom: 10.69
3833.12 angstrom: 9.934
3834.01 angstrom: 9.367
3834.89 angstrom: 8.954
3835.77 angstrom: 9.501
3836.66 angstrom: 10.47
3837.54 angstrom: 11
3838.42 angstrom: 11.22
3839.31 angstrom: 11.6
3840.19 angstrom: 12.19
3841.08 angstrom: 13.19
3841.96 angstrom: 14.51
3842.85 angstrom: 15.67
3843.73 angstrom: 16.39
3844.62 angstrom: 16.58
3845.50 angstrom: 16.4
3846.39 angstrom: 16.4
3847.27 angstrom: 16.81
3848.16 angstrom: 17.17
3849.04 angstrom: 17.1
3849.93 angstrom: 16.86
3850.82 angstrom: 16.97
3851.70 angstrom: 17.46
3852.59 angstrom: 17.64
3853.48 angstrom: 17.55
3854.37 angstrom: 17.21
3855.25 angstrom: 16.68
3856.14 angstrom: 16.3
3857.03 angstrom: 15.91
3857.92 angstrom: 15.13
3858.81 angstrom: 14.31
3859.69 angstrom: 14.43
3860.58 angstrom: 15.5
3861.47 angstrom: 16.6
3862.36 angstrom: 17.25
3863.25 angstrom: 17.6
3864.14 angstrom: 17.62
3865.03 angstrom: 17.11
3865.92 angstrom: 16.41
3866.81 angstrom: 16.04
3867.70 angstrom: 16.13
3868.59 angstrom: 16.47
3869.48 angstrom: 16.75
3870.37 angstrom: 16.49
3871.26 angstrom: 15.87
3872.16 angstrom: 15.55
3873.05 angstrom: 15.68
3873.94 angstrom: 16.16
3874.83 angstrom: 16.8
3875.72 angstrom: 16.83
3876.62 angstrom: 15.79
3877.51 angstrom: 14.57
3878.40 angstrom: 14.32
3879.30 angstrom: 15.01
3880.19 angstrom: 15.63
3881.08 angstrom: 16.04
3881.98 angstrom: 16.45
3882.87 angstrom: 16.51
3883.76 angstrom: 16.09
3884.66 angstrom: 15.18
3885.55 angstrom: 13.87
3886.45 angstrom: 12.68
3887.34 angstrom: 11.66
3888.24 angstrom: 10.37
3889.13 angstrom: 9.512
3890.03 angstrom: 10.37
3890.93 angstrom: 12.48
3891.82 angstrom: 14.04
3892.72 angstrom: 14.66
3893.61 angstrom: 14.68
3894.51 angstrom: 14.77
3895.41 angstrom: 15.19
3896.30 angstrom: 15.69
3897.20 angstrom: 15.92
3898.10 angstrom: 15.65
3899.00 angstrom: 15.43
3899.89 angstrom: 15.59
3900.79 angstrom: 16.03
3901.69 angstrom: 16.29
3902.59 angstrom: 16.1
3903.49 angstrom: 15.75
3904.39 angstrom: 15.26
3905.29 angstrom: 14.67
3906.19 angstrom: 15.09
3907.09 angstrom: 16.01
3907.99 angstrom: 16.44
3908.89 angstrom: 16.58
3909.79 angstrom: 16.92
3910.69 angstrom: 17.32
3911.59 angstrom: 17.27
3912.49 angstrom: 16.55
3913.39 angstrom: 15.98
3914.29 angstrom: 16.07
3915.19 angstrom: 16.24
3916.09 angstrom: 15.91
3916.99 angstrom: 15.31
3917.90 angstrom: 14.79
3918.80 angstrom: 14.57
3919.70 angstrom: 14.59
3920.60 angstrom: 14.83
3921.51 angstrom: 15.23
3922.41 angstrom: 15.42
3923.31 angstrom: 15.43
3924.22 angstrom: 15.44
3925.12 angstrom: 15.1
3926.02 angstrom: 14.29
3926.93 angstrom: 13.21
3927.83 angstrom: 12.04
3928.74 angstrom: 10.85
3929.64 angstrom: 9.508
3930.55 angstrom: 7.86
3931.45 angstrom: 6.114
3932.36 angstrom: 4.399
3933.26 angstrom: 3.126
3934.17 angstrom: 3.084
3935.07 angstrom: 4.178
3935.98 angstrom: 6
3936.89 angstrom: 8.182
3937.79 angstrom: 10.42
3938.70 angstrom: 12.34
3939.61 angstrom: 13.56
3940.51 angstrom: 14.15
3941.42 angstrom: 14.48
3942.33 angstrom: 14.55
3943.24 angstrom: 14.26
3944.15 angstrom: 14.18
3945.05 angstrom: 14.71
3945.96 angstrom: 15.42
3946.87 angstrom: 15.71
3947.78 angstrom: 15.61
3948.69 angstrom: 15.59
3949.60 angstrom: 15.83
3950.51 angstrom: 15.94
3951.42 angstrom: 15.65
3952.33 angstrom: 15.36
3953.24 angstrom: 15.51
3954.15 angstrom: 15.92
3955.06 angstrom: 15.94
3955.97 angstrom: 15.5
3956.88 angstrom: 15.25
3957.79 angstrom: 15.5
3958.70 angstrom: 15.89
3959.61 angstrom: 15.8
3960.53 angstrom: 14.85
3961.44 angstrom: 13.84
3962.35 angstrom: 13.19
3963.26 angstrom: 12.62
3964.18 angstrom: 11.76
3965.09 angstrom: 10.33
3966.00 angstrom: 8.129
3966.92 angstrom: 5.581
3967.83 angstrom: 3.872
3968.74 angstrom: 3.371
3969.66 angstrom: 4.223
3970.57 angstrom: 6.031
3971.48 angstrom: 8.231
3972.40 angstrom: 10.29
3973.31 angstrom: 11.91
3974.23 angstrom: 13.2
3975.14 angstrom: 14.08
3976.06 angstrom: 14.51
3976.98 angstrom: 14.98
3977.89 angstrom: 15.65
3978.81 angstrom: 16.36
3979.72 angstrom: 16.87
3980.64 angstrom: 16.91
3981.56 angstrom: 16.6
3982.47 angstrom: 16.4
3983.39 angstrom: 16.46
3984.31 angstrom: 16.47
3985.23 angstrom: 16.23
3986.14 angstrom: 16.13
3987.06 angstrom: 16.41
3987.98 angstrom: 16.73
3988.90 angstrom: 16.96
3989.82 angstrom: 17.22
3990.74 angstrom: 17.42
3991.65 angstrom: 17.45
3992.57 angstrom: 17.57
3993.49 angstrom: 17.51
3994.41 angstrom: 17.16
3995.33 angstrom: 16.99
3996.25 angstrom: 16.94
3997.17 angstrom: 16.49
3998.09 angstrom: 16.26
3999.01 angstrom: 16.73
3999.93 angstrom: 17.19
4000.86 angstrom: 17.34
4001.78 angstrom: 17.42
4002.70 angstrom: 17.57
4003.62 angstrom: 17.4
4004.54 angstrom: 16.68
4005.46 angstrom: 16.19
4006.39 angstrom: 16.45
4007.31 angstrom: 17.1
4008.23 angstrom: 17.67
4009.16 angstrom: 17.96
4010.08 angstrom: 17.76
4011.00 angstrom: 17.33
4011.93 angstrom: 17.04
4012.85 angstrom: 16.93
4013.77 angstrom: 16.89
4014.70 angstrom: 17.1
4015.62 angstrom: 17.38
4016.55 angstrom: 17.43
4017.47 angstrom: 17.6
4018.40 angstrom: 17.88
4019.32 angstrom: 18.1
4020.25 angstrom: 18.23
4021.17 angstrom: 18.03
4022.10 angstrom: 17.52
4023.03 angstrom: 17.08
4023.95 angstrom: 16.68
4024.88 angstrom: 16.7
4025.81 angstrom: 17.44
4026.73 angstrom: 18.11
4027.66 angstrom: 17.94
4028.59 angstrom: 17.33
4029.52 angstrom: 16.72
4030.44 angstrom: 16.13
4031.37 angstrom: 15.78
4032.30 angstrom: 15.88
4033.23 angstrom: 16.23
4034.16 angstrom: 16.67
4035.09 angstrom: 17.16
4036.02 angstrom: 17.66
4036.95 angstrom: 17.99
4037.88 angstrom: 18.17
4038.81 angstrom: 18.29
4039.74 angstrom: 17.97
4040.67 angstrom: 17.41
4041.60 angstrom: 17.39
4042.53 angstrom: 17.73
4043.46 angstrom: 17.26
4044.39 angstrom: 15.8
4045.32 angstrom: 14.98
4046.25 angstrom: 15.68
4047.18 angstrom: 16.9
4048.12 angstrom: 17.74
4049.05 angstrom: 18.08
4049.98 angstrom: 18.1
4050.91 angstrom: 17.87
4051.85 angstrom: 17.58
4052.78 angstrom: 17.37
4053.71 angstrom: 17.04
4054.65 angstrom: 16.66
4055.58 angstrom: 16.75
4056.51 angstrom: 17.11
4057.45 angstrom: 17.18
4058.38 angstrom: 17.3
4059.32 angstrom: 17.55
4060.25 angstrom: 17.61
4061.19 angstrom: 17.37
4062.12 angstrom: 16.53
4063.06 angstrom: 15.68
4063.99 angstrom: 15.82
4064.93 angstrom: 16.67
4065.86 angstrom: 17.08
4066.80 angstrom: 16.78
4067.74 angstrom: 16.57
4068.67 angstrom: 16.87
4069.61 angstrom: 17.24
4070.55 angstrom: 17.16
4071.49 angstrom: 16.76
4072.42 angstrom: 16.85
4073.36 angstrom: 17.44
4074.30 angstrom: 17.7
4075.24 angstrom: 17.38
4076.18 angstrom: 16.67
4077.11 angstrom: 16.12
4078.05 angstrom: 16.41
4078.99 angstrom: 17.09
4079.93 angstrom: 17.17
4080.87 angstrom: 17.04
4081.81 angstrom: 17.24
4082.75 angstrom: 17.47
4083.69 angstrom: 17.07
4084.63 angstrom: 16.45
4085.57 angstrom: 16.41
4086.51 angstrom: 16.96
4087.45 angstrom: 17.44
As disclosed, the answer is 7.0 angstrom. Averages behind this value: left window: 14.9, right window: 17.1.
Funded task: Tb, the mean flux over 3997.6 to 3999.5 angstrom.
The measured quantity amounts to 16.5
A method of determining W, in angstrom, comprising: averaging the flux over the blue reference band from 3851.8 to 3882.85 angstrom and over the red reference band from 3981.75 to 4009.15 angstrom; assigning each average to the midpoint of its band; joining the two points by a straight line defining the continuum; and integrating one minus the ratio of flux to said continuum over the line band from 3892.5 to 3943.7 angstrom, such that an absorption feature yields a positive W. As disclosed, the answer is 8.9 angstrom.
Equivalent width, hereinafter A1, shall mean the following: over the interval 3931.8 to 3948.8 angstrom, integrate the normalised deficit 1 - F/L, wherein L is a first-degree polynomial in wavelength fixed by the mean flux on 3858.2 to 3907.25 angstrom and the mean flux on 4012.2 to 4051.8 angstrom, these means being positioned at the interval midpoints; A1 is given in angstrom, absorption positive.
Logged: 5.19 angstrom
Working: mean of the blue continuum 15.2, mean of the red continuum 17.2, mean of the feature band 11.1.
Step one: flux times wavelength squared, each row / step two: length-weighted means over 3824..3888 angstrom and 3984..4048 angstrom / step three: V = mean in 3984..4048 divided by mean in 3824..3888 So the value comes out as 1.24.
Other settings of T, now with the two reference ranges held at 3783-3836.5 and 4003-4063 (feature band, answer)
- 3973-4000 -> 0.5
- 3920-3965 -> 8.8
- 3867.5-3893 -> 0.8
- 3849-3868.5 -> -2.1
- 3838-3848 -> 0.0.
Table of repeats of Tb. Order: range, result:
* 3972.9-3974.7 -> 12.6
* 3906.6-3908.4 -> 16.2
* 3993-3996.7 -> 17.1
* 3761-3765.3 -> 15.1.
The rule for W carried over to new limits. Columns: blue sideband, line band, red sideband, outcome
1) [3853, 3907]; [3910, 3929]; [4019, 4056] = 0.8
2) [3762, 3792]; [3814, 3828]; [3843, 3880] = 0.8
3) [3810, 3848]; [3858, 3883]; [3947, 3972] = -4.9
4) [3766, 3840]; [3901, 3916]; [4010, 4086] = -0.7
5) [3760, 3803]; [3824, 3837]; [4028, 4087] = 2.4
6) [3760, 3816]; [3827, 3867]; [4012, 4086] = 1.4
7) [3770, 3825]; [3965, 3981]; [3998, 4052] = 5.7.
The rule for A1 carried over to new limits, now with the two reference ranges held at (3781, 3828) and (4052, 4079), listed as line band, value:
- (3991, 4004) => -0.6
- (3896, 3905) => 0.0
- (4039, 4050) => -0.2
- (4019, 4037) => -0.5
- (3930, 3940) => 5.5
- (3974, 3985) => 0.3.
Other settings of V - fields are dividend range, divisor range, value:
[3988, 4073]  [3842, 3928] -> 1.18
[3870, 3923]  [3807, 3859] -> 1.07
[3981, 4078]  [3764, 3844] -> 1.36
